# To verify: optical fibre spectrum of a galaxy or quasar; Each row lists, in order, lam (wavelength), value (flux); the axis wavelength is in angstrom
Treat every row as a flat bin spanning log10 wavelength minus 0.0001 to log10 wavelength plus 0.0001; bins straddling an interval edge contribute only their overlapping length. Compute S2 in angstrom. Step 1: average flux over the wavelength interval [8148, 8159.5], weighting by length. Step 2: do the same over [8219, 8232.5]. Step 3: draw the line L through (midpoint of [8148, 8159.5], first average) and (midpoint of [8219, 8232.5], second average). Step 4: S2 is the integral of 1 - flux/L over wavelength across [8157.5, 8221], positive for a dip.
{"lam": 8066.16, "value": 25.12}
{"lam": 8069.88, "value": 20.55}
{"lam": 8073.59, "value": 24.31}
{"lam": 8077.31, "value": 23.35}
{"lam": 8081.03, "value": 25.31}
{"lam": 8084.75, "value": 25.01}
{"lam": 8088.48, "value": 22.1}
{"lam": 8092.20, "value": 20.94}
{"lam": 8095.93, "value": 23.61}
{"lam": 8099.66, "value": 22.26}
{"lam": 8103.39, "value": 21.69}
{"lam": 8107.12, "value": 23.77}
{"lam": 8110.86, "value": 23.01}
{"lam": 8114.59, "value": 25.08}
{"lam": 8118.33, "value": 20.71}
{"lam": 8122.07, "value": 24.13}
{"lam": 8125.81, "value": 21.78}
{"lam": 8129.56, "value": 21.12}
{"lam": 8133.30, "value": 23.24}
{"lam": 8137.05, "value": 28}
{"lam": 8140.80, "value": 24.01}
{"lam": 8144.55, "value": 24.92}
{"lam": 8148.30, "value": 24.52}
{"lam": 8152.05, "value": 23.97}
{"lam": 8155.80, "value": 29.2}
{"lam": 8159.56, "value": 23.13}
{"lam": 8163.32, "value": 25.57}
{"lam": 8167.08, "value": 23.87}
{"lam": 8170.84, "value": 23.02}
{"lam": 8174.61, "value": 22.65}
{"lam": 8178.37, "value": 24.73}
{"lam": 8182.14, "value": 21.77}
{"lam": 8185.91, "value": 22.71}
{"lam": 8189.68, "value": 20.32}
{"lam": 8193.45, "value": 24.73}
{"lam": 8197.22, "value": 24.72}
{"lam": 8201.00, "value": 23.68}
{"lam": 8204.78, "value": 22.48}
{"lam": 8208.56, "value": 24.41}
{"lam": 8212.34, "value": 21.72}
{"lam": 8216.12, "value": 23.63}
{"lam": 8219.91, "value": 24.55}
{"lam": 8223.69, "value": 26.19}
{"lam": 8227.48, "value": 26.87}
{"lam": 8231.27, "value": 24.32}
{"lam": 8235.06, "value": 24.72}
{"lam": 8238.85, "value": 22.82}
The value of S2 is 5.55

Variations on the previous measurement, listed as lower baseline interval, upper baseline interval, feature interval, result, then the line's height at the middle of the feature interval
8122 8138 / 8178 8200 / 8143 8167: -2.0 angstrom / 23.2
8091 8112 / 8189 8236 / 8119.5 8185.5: -2.1 angstrom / 23.3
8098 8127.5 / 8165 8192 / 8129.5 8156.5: -2.5 angstrom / 22.8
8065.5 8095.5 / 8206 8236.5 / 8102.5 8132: 1.1 angstrom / 23.6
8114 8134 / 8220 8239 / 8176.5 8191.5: 1.0 angstrom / 24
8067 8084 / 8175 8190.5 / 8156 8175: -1.2 angstrom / 22.7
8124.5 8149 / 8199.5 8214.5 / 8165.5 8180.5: 0.0 angstrom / 23.5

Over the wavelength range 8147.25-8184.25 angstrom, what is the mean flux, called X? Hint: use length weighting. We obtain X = 24.2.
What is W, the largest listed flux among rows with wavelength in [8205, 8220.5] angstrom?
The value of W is 24.55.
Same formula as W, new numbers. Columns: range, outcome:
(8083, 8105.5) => 25.01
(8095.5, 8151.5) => 28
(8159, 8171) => 25.57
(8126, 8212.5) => 29.2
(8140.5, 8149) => 24.92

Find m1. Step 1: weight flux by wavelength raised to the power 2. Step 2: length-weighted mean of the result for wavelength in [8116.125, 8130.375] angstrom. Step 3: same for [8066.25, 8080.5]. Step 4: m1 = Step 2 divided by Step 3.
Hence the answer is 1.0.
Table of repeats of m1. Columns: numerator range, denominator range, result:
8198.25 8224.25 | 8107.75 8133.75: 1.07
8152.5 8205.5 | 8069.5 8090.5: 1.03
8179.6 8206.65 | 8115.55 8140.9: 1.00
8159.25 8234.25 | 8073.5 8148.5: 1.04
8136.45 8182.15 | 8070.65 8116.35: 1.07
